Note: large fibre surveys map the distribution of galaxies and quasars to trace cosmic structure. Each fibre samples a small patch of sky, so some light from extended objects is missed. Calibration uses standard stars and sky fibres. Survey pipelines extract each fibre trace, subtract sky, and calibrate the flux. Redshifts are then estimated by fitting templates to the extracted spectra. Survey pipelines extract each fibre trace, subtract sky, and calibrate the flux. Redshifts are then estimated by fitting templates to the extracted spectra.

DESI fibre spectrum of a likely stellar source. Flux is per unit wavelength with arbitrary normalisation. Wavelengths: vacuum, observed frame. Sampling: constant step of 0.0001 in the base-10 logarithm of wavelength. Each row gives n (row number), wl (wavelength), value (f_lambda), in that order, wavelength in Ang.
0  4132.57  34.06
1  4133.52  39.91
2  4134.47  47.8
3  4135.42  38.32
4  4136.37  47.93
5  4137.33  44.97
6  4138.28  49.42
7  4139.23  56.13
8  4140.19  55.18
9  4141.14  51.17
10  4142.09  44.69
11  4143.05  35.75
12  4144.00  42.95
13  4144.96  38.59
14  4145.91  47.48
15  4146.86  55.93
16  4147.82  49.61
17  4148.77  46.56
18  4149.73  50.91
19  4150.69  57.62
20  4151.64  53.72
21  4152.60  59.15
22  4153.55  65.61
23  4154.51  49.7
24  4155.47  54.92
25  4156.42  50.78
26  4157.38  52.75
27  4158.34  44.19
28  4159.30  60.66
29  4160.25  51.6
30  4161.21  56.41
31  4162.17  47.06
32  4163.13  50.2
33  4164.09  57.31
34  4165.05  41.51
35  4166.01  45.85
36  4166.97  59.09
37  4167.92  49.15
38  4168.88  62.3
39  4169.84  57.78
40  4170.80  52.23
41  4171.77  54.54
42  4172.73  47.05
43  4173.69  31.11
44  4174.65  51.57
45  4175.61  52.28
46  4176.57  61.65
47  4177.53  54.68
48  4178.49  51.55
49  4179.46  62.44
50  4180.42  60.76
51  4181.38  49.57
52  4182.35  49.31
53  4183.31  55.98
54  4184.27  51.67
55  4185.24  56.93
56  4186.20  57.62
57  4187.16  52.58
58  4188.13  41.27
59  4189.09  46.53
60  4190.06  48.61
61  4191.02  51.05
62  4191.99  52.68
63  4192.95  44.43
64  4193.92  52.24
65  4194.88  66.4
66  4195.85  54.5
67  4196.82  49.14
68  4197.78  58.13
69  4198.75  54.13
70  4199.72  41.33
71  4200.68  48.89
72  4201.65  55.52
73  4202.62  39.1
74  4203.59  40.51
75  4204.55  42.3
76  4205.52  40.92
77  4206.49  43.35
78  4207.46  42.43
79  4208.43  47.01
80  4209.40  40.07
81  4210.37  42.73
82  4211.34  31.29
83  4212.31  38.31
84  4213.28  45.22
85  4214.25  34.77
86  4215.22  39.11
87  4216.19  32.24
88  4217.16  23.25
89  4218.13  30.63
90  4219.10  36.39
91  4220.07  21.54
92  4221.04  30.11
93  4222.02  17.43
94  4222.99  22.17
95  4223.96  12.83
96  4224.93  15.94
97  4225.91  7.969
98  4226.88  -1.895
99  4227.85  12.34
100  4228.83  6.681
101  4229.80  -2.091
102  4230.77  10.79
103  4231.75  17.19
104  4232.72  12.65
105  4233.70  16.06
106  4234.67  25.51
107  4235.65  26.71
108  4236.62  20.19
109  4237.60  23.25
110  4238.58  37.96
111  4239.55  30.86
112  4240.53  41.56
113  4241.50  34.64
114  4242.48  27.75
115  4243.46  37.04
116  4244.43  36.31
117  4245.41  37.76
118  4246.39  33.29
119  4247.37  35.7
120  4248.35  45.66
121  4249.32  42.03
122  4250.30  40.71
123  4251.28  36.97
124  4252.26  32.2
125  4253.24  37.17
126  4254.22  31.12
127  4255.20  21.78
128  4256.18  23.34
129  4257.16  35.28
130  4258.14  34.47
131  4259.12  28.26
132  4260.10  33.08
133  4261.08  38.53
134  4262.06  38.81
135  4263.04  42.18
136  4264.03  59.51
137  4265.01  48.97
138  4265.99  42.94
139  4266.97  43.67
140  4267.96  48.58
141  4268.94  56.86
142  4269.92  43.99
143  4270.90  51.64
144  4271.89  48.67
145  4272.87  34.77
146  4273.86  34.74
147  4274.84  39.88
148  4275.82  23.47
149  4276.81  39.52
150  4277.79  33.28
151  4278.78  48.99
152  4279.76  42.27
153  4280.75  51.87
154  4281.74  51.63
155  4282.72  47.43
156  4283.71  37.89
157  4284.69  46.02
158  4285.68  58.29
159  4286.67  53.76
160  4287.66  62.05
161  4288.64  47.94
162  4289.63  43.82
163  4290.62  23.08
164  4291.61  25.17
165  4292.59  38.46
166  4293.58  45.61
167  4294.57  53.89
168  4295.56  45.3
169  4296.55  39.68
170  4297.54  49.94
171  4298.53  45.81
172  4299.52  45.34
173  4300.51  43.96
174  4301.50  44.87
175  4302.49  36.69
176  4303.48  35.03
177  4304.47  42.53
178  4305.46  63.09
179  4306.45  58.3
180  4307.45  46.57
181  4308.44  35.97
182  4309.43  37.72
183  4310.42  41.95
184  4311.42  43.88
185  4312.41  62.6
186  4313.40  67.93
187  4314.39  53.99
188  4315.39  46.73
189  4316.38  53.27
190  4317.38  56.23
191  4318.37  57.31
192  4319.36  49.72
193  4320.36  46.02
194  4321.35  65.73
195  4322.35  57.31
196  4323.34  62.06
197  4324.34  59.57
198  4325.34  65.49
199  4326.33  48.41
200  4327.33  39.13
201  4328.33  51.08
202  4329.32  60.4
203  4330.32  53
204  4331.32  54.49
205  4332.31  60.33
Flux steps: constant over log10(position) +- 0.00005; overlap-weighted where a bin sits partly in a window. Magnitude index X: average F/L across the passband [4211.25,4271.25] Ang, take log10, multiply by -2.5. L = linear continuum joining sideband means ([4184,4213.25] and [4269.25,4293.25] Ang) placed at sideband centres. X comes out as 0.41 mag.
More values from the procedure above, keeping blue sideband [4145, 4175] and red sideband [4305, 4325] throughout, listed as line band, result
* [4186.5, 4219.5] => 0.177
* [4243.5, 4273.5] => 0.318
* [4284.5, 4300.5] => 0.176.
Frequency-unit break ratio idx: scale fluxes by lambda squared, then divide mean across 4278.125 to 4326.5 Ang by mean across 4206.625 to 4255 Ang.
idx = 1.8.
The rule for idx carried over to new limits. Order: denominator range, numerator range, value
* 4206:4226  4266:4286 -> 1.43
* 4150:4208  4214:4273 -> 0.62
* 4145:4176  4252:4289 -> 0.85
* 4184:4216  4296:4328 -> 1.13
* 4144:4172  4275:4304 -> 0.88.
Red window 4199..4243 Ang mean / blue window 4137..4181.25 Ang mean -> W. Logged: 0.56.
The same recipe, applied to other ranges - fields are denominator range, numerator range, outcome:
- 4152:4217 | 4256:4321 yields 0.91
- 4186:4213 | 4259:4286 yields 0.92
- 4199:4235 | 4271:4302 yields 1.51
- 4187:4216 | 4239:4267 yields 0.80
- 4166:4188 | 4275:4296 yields 0.82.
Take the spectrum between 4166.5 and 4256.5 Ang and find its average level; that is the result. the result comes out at 38.6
